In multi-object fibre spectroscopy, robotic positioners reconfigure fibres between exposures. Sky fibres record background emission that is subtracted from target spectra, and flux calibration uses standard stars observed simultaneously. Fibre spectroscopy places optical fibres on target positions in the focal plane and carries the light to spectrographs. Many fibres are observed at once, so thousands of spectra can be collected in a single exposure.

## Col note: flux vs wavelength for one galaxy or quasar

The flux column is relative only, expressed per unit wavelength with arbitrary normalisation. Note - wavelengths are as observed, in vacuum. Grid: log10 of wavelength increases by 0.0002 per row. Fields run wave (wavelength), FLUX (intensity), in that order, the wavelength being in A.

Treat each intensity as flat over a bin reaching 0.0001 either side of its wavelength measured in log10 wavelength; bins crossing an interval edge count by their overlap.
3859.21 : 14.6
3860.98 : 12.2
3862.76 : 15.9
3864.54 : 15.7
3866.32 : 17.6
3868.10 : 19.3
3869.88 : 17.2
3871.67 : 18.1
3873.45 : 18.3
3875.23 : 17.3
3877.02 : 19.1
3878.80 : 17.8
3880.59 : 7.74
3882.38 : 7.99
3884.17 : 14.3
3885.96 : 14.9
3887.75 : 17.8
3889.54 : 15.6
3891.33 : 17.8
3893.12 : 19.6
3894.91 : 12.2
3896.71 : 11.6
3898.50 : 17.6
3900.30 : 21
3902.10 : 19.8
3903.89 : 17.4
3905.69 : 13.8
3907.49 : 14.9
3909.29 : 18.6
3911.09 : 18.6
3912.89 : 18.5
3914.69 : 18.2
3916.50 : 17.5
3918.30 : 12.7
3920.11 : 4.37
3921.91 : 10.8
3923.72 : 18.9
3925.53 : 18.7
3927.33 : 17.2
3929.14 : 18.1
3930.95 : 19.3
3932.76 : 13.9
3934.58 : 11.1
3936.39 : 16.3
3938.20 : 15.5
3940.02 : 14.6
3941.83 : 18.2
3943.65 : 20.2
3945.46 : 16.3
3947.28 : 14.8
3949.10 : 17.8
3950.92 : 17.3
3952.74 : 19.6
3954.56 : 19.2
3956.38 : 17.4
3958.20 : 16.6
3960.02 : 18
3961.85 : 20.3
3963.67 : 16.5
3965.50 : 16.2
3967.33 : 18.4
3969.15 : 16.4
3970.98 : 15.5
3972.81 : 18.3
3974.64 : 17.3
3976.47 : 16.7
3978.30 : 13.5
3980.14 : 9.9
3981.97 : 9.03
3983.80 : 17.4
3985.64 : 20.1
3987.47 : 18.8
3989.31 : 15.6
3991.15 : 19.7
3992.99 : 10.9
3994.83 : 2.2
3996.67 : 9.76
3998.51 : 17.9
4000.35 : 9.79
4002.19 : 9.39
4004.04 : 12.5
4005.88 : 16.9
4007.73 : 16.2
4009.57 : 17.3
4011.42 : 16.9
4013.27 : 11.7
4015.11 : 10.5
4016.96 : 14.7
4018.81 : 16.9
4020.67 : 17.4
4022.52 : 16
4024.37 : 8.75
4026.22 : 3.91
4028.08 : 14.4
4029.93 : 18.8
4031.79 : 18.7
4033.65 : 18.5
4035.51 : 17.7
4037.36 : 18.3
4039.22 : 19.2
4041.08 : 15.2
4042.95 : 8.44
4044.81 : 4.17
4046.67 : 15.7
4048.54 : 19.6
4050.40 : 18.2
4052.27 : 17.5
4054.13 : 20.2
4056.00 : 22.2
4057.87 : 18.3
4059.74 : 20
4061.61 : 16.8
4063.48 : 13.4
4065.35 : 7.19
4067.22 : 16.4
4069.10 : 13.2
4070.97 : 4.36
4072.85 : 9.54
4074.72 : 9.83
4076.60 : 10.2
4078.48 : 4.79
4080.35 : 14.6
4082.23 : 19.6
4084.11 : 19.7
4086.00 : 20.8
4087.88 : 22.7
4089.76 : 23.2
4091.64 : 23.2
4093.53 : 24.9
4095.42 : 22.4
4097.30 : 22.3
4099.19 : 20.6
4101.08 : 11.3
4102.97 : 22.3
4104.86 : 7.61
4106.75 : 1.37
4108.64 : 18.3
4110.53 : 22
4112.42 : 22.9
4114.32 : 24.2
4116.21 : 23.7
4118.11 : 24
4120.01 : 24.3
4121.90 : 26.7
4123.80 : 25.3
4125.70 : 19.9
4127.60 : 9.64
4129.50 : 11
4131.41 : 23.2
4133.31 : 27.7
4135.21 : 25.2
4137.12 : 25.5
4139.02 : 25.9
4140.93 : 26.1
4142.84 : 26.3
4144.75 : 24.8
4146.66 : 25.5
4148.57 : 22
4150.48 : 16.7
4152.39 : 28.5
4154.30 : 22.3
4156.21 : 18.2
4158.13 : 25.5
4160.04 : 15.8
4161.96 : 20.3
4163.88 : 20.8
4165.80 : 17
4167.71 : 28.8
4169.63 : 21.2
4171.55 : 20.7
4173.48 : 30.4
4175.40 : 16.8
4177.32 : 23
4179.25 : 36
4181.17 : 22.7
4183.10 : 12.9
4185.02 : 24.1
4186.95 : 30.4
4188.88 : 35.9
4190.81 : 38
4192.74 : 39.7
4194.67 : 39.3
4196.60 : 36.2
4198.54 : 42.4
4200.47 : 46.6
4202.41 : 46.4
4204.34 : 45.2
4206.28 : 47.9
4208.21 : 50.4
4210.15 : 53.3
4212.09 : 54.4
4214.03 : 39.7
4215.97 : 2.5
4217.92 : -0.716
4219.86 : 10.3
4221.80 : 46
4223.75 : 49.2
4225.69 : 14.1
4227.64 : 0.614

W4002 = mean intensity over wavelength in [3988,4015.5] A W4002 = 13.3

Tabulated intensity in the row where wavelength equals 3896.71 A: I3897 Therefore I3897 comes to 11.6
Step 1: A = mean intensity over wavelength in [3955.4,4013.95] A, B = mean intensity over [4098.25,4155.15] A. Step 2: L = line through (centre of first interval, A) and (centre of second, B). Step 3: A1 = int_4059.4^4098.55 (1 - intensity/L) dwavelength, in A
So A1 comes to 6.3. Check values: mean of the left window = 15.1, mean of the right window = 21.2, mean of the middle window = 16.1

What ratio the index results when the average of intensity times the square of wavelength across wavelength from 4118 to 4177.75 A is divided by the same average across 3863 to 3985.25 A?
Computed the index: 1.54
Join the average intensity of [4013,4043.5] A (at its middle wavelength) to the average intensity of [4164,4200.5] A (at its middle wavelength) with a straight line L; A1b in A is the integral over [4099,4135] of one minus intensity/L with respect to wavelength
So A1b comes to 5.8 A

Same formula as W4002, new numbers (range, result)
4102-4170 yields 21.4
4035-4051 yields 15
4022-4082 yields 14.2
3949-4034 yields 15.2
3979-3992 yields 15.7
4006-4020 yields 15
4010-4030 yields 13.5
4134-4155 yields 24.5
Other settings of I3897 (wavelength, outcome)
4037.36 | 18.3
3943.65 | 20.2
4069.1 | 13.2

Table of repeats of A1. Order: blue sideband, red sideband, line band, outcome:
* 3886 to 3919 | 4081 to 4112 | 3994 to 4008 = 4.9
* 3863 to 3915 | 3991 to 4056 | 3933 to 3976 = -4.2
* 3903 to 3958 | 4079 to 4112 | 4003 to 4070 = 9.2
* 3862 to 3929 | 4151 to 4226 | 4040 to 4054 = 5.3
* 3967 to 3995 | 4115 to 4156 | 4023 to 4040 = 2.4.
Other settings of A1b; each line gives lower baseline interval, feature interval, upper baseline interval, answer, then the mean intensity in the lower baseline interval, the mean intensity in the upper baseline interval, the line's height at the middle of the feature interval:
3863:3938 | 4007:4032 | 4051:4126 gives 4.14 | 16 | 17.8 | 17.1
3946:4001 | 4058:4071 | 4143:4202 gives 4.27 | 15.7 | 27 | 20.9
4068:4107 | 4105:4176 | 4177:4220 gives 7.98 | 15.9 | 34.4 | 24.7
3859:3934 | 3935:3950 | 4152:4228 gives 1.33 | 16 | 29.6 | 18.1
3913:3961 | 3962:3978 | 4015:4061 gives -0.79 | 16.3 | 15.8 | 16.1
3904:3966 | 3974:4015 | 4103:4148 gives 9.18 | 16.5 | 21.4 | 18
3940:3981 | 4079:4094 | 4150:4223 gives 2.26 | 17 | 29.8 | 24.1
